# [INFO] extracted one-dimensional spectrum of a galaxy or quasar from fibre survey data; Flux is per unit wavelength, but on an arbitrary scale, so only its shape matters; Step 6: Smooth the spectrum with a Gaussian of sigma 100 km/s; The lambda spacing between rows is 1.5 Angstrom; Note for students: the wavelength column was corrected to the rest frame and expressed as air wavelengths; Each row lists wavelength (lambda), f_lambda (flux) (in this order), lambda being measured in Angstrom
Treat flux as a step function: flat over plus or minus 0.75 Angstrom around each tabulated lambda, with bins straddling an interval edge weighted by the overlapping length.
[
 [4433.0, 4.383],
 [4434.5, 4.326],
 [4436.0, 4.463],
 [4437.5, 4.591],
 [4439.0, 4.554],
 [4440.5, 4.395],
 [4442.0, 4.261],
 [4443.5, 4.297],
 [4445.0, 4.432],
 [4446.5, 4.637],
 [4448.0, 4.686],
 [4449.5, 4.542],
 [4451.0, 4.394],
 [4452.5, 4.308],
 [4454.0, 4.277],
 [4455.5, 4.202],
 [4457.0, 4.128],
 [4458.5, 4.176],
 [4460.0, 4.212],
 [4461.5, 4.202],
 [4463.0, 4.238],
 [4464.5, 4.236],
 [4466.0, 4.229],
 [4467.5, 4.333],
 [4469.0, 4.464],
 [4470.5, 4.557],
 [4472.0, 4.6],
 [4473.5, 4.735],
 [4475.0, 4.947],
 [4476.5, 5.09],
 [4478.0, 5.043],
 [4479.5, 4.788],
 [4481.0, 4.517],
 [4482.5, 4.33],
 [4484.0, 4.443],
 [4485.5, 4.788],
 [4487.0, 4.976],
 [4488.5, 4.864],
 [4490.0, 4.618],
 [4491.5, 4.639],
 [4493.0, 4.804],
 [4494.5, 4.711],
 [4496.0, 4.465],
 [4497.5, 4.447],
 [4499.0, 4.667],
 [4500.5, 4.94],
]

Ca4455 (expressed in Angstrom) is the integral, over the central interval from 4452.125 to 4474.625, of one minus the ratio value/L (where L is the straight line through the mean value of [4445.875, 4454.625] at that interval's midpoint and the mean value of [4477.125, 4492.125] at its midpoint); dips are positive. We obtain 1.1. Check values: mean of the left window 4.47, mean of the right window 4.7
